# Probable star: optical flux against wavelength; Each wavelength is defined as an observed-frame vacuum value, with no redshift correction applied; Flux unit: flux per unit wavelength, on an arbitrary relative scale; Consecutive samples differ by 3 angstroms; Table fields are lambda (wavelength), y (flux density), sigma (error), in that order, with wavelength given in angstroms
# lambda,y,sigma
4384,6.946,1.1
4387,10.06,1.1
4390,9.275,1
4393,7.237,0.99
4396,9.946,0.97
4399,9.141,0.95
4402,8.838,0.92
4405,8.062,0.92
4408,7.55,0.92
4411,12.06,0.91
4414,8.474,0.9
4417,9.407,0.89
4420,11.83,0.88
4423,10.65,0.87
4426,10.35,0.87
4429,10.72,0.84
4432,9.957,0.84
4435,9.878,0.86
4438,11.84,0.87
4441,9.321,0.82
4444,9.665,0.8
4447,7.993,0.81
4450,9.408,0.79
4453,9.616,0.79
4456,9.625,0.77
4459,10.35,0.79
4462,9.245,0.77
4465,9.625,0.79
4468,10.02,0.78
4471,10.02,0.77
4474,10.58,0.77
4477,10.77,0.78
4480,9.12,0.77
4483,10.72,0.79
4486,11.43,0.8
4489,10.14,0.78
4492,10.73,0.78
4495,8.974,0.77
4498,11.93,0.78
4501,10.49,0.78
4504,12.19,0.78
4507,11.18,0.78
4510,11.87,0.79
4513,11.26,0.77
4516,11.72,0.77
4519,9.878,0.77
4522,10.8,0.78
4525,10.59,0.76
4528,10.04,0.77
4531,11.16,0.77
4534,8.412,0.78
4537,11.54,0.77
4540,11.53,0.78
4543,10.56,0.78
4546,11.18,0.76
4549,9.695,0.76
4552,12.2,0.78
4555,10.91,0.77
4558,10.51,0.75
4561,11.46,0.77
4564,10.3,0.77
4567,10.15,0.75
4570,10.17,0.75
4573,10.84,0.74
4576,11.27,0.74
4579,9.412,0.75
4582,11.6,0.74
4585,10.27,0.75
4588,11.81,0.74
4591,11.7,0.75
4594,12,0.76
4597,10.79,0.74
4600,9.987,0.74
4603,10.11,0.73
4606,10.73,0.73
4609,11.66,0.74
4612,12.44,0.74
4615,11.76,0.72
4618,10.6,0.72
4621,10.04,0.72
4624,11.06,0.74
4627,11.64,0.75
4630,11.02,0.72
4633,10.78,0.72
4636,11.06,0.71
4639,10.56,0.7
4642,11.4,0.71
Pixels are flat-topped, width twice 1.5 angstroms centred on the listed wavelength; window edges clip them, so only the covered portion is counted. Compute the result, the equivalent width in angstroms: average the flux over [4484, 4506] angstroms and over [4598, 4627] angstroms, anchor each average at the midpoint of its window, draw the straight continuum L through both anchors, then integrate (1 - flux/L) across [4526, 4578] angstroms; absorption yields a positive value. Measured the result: 1.0 angstroms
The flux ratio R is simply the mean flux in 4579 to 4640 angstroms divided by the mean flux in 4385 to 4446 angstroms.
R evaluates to 1.14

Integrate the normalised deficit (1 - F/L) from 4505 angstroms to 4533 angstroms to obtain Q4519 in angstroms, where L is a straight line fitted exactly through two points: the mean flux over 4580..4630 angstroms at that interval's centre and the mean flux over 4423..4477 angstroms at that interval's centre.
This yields -1.2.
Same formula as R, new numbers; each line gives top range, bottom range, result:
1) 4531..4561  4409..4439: 1.03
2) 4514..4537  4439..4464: 1.11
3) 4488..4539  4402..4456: 1.10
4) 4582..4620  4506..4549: 1.03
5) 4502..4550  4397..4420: 1.17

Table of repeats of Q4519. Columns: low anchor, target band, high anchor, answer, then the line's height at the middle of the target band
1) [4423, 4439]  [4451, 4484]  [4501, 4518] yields 3.07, 11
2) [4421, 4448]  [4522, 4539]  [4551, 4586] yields 0.23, 10.6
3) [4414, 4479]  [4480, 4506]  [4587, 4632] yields -1.02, 10.3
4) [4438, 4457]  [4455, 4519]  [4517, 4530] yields -3.84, 9.96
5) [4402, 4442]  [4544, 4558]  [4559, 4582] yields -0.56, 10.5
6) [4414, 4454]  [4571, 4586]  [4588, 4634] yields 0.32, 10.9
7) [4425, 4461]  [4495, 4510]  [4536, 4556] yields -0.95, 10.6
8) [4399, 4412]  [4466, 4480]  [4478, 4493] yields 0.03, 10.2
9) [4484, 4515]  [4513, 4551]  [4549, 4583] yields 0.86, 10.9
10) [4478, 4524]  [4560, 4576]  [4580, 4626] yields 0.55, 11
